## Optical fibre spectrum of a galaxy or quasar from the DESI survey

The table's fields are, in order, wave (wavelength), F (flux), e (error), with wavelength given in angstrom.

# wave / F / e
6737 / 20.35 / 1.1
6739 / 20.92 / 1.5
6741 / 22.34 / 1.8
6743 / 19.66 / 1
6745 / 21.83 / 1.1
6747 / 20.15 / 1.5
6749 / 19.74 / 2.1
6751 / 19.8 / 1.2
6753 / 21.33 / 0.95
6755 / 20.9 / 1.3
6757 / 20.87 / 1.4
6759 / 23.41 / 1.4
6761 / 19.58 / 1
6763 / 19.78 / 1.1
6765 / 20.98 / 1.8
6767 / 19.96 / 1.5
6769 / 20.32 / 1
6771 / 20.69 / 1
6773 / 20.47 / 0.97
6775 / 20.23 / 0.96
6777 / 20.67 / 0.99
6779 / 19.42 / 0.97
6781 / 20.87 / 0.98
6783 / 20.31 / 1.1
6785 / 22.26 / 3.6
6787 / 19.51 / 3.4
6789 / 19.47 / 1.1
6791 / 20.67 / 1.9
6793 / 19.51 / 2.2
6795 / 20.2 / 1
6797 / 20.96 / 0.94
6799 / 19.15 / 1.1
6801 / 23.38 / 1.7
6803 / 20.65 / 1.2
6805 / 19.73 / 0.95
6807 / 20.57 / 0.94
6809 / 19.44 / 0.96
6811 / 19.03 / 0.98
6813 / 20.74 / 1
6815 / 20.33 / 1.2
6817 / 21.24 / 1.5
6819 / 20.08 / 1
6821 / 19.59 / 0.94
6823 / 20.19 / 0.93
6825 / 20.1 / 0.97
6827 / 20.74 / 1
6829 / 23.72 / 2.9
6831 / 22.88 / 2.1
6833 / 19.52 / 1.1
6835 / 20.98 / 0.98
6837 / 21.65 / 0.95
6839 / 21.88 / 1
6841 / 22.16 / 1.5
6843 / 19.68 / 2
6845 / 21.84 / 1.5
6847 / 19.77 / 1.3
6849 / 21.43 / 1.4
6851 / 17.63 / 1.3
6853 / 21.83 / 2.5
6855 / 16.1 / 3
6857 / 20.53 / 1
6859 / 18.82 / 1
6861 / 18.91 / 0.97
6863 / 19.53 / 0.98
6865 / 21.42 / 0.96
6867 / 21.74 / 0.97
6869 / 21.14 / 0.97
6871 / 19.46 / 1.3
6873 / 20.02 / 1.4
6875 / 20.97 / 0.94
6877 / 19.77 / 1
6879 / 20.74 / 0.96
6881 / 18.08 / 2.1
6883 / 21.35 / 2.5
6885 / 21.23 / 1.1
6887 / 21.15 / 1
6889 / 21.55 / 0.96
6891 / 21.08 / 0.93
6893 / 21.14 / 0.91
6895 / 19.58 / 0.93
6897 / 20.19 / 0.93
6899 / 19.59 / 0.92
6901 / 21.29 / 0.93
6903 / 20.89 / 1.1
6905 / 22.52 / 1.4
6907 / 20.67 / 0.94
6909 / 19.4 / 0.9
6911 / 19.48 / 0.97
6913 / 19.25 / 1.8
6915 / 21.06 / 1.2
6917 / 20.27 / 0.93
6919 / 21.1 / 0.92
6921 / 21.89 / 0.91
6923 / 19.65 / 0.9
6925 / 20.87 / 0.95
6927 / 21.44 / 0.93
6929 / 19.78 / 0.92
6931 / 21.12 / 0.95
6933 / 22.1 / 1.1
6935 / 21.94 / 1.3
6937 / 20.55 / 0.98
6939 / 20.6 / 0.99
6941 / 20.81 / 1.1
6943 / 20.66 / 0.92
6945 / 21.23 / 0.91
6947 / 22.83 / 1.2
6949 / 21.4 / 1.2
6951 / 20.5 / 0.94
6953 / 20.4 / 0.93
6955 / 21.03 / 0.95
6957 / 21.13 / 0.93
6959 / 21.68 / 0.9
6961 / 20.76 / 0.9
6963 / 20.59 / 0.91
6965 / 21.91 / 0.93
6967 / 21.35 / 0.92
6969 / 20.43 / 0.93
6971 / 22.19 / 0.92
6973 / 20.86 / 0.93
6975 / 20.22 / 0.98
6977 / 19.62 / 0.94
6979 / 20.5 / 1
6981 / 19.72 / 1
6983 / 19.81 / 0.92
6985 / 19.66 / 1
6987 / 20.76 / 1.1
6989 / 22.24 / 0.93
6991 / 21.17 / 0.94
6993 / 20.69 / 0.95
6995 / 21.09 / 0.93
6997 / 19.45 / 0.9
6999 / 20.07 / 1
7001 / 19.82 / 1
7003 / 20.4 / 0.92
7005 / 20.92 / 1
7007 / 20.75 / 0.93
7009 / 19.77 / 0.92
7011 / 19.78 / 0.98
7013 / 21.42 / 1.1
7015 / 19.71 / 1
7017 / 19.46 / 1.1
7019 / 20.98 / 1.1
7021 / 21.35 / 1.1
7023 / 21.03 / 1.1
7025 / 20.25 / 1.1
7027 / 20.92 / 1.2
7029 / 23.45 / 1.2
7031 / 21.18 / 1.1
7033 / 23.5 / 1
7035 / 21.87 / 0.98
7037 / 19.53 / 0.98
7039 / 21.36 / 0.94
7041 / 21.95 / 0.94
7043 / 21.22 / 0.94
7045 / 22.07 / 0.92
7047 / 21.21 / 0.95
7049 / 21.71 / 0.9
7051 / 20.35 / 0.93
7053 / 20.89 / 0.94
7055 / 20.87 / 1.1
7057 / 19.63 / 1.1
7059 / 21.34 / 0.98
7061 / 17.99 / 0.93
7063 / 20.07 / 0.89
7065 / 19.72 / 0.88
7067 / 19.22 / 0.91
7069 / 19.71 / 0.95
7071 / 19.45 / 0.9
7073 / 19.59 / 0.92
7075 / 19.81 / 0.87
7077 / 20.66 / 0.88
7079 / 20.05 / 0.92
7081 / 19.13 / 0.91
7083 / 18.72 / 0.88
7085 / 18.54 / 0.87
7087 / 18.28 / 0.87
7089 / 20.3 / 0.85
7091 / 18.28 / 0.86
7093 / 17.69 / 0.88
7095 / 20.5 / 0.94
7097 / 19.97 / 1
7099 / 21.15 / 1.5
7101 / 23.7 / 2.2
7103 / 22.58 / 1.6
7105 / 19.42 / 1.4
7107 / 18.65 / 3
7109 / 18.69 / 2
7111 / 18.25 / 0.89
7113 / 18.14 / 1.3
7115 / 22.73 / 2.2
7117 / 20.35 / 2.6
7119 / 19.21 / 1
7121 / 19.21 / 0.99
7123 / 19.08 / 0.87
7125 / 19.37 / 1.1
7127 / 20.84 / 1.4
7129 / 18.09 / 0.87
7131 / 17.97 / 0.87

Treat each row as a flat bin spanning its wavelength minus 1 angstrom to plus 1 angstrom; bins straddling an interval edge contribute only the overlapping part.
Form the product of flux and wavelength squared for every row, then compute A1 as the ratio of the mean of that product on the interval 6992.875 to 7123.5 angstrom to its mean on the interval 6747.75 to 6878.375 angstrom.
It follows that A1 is 1.1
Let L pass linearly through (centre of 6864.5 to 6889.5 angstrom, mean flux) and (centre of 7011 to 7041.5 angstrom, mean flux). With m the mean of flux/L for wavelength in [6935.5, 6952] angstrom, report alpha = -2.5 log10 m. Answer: -0.01 mag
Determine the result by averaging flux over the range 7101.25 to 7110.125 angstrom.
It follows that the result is 20.1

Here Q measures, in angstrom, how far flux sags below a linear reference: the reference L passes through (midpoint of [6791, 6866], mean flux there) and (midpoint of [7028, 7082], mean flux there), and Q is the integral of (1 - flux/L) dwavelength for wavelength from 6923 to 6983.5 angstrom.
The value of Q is -1.1 angstrom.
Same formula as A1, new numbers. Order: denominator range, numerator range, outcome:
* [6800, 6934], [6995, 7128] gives 1.04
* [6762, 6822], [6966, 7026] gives 1.07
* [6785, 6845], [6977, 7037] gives 1.06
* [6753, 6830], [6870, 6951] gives 1.04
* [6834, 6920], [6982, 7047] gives 1.06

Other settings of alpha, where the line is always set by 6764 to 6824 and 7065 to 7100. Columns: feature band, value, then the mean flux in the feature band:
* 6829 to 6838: -0.07 mag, 21.5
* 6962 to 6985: -0.04 mag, 20.6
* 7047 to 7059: -0.07 mag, 20.8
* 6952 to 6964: -0.06 mag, 20.9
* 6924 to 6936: -0.07 mag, 21.2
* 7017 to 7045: -0.09 mag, 21.4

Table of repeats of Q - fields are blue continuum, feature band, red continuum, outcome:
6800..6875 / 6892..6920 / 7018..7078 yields 0.2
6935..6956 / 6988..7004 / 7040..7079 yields 0.1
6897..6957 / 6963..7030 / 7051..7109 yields -0.9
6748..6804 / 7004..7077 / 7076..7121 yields -2.8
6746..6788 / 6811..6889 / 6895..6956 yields 0.7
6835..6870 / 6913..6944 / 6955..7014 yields -0.5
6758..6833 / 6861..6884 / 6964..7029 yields 0.3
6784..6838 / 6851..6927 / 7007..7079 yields 0.9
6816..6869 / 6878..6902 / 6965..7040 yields 0.0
